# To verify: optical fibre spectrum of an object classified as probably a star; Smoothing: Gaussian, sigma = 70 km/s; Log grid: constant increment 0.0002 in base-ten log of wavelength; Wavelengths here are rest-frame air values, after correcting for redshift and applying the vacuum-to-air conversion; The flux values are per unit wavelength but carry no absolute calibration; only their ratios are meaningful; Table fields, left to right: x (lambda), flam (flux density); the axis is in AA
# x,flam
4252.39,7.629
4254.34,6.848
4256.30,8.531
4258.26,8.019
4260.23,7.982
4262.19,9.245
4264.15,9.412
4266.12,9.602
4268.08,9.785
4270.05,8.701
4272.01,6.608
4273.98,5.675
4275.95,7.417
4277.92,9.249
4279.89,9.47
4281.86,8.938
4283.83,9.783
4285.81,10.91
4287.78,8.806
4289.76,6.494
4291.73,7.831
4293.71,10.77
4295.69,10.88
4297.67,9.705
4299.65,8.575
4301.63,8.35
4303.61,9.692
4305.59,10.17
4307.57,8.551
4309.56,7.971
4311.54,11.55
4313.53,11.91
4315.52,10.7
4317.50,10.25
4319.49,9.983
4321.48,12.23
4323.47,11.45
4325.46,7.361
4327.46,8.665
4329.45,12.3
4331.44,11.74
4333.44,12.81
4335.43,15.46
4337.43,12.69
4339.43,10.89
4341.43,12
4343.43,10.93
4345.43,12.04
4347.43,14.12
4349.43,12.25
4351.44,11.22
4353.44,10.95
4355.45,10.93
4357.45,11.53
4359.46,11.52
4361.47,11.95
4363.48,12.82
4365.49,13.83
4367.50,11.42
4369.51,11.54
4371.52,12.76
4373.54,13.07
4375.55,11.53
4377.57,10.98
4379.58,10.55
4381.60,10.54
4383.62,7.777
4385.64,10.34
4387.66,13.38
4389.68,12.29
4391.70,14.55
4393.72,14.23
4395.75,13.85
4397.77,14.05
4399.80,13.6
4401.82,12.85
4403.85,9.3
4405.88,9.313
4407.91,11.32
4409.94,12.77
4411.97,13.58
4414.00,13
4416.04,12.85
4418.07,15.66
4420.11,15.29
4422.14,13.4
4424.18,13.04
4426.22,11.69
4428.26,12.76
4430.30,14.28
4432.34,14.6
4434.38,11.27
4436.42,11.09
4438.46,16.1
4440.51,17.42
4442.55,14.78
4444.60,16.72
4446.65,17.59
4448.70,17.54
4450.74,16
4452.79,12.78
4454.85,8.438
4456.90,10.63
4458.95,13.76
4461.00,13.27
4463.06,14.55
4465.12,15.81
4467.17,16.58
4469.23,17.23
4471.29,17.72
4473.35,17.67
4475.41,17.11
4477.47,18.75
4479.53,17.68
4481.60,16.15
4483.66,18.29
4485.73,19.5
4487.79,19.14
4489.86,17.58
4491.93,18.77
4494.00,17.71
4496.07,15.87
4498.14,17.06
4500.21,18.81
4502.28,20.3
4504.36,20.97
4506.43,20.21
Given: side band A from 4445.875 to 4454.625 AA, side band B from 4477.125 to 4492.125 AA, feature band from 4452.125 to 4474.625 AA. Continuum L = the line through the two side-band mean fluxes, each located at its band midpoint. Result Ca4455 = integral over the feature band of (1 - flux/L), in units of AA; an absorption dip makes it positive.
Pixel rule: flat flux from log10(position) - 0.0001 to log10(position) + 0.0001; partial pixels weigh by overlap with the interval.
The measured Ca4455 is 2.7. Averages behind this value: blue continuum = 15.2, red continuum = 18.2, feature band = 14.5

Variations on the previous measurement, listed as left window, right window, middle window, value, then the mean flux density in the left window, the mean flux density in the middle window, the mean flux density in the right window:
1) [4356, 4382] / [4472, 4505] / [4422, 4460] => 4.25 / 11.9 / 13.9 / 18.2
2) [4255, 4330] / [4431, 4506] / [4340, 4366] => -0.60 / 9.28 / 12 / 16.3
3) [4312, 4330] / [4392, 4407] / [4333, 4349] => -2.27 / 10.5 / 12.6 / 12.5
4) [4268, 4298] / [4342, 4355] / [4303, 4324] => -0.35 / 8.76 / 10.4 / 11.9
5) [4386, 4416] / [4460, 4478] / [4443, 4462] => 1.71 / 12.7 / 14.1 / 16.5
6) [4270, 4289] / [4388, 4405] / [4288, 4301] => 0.15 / 8.53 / 9.01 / 13.1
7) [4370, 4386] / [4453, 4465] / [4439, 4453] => -4.71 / 11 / 16.3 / 12.4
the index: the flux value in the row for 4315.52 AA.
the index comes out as 10.7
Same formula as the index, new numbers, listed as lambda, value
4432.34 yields 14.6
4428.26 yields 12.76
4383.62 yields 7.777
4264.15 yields 9.412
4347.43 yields 14.12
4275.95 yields 7.417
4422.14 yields 13.4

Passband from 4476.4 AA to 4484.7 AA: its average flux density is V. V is 17.7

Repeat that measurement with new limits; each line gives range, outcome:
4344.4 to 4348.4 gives 13.1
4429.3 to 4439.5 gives 13.5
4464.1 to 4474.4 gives 17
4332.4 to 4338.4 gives 13.6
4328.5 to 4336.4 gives 13.1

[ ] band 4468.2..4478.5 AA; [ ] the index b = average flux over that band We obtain 17.7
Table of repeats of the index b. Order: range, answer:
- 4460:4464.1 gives 13.9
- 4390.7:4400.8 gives 14.1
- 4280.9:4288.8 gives 9.59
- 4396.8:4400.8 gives 13.8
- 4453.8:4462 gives 11.5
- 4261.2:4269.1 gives 9.51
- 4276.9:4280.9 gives 9.34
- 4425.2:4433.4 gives 13.3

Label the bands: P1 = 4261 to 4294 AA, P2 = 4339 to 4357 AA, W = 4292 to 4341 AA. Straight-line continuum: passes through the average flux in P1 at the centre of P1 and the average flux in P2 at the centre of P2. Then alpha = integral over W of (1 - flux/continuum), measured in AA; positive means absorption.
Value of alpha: -0.9 AA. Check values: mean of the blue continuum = 8.7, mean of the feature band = 10.6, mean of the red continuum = 11.7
